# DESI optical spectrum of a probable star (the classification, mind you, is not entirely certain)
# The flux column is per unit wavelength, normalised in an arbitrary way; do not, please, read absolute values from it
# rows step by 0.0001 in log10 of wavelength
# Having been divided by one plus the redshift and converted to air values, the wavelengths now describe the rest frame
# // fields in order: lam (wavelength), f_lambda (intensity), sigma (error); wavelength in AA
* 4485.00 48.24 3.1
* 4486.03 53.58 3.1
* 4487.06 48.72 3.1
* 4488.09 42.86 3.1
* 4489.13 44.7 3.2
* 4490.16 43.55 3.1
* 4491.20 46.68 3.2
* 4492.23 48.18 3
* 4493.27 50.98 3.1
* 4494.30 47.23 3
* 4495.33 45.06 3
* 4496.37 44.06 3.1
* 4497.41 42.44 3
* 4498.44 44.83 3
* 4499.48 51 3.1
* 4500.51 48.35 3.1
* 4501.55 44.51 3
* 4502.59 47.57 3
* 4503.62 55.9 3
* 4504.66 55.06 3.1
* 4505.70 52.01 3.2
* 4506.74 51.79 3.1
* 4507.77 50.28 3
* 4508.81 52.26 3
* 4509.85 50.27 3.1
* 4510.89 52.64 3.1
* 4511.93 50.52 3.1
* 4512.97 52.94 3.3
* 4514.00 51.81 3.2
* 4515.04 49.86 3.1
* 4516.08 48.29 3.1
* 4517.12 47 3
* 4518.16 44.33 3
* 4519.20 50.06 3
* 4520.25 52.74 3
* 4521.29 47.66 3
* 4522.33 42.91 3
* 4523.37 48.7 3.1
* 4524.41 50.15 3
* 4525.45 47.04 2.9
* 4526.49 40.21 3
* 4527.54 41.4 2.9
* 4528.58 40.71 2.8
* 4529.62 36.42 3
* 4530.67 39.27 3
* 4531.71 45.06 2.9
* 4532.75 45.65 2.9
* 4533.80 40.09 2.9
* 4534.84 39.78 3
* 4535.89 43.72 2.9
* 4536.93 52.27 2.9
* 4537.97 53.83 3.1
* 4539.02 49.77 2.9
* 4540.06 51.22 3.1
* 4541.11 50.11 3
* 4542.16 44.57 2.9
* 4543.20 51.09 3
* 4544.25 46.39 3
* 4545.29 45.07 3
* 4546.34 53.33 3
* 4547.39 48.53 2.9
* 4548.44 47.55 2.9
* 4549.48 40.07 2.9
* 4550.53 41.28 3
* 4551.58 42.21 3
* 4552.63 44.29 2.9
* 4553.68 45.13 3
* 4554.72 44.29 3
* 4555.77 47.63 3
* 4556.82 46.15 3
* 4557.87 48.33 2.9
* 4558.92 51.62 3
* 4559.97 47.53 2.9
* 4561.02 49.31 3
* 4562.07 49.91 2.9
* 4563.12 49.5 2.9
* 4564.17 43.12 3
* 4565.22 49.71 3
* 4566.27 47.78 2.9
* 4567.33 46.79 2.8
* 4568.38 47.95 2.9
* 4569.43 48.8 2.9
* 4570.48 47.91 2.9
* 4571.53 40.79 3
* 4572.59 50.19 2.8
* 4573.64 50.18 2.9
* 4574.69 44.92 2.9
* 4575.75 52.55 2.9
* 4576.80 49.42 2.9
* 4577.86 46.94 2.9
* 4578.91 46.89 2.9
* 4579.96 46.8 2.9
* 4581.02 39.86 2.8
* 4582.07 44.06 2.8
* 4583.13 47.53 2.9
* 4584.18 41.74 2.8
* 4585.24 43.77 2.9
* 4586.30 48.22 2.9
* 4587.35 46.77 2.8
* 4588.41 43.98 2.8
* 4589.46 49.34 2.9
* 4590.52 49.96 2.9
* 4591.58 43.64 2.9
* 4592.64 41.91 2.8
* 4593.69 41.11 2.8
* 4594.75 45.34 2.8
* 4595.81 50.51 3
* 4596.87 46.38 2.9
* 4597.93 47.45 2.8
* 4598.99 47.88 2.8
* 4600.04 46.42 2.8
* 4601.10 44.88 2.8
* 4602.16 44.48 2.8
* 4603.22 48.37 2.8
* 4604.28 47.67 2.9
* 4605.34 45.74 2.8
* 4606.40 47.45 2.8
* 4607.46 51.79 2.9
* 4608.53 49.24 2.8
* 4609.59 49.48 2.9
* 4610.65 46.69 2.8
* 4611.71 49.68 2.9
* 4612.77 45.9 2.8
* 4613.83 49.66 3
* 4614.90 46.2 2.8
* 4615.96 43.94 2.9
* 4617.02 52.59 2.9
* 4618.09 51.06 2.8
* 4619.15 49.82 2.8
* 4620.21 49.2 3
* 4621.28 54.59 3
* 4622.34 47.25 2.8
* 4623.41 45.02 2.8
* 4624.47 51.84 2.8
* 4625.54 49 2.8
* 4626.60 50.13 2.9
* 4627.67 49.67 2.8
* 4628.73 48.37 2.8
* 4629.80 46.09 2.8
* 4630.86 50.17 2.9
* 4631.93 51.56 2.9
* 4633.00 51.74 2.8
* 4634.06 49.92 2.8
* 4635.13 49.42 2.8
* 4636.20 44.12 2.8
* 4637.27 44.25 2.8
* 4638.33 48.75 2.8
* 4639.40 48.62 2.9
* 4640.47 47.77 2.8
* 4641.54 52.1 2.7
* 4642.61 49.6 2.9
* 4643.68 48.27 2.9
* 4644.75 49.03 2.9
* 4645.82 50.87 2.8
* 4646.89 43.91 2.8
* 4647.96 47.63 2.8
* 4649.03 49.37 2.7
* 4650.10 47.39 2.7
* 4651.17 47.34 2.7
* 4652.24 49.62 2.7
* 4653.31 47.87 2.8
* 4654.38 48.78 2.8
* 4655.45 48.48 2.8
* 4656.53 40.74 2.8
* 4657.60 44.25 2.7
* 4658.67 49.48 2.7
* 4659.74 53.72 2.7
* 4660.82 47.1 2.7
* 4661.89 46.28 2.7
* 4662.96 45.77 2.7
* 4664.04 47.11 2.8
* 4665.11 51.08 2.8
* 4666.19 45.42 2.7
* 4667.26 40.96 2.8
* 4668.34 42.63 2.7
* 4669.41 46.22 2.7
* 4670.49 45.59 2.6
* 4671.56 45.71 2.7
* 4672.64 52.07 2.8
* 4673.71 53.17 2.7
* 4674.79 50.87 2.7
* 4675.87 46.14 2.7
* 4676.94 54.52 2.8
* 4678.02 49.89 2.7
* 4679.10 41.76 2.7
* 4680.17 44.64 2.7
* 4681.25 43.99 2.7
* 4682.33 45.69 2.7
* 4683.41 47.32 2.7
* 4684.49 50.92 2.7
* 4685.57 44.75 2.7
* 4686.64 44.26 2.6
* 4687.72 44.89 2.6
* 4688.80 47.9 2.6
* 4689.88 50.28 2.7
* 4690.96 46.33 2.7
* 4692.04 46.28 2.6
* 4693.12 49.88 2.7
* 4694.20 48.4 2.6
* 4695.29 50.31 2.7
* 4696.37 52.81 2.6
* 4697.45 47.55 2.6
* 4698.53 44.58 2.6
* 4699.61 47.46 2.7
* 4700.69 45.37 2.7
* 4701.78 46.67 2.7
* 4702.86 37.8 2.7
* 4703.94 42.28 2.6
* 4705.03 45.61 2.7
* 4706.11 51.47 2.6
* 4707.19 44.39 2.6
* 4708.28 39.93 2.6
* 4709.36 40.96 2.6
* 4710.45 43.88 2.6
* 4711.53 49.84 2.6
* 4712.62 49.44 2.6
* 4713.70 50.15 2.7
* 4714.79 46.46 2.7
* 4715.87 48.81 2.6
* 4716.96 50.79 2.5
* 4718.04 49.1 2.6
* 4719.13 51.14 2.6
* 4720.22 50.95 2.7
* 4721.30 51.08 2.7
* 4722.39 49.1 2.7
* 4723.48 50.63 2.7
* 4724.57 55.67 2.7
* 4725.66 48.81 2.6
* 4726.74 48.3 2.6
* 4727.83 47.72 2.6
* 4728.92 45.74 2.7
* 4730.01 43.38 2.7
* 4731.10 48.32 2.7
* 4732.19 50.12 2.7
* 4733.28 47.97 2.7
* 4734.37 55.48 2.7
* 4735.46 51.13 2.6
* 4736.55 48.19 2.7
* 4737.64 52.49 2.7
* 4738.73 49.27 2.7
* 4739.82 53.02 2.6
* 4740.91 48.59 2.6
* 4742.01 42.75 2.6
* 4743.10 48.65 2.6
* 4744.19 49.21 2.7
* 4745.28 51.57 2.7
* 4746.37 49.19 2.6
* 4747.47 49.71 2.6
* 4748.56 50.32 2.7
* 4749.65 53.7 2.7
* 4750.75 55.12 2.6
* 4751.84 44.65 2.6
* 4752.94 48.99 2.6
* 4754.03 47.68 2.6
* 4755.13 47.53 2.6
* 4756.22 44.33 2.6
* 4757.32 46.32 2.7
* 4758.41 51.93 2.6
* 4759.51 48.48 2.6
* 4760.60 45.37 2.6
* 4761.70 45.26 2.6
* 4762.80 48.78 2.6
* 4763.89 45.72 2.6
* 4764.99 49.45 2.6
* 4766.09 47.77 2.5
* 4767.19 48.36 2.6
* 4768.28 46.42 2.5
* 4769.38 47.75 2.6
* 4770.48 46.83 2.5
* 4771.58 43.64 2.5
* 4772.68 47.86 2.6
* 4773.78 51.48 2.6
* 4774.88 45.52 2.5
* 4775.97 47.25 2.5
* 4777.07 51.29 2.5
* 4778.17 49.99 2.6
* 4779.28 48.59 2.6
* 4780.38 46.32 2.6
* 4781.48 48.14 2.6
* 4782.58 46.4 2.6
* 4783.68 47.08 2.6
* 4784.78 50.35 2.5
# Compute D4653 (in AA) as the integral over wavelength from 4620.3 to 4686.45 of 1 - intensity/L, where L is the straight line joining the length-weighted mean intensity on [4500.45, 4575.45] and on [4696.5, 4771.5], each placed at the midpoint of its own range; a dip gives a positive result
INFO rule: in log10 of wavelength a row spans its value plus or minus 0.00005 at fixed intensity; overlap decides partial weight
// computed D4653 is -0.17 AA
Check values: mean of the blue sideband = 47.4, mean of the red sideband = 48.1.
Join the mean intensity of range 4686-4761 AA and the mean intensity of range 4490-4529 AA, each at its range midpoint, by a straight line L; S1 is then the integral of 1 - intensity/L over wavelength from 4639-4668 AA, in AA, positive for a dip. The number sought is 0.3 AA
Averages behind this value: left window 48.2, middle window 47.7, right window 48.2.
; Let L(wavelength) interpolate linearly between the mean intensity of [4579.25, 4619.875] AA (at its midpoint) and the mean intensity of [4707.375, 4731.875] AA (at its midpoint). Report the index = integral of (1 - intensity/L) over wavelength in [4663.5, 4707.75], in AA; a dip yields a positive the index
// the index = 0.8 AA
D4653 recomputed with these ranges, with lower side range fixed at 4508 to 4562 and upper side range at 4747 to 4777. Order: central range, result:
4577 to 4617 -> 0.62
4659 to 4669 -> 0.18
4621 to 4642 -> -0.67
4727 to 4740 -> -0.37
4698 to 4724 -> 0.45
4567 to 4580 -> -0.17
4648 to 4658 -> 0.08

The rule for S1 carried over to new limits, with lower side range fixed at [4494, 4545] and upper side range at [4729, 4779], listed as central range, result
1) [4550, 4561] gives 0.4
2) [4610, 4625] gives -0.3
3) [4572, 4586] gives 0.4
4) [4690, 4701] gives 0.1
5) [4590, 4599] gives 0.4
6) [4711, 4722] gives -0.3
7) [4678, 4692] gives 0.6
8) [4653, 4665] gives 0.2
